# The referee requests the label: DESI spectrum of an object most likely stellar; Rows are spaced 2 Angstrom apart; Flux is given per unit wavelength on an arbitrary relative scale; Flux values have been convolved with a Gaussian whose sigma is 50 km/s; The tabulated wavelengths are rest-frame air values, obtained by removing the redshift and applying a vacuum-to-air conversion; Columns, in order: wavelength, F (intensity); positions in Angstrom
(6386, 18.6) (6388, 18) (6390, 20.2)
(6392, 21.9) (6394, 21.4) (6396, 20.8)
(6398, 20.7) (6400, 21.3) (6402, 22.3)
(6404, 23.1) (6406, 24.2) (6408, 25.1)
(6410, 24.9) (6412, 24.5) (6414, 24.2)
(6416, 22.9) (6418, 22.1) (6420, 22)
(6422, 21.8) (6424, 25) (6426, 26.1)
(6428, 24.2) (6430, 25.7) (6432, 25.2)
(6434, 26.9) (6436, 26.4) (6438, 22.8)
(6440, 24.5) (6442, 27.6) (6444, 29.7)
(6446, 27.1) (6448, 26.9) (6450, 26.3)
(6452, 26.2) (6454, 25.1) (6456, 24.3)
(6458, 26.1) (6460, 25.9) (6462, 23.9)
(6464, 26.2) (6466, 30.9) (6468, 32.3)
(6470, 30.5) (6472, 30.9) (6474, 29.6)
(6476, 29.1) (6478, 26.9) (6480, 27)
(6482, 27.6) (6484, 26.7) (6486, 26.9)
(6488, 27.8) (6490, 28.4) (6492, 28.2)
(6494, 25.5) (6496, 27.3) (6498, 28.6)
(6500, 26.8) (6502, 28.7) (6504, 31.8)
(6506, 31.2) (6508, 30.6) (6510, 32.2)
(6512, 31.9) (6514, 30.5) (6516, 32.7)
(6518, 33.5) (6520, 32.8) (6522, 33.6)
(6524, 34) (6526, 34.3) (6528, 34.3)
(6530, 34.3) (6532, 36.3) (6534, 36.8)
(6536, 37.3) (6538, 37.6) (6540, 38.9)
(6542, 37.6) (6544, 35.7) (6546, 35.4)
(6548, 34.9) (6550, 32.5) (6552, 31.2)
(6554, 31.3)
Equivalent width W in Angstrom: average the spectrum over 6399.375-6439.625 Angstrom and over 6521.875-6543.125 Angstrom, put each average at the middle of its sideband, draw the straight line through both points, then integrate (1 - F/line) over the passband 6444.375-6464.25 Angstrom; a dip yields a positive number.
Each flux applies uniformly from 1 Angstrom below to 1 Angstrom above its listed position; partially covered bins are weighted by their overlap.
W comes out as 1.3 Angstrom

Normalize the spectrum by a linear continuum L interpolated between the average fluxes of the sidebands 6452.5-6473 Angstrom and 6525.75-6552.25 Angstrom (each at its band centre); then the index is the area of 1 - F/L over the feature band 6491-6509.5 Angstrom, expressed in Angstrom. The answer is 1.60 Angstrom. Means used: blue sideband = 27.6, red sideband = 35.7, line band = 28.8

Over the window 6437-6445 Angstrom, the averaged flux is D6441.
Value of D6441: 26.1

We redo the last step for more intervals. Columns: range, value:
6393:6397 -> 21.1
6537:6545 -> 37.5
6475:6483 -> 27.6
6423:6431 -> 25.2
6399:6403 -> 21.8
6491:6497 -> 27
